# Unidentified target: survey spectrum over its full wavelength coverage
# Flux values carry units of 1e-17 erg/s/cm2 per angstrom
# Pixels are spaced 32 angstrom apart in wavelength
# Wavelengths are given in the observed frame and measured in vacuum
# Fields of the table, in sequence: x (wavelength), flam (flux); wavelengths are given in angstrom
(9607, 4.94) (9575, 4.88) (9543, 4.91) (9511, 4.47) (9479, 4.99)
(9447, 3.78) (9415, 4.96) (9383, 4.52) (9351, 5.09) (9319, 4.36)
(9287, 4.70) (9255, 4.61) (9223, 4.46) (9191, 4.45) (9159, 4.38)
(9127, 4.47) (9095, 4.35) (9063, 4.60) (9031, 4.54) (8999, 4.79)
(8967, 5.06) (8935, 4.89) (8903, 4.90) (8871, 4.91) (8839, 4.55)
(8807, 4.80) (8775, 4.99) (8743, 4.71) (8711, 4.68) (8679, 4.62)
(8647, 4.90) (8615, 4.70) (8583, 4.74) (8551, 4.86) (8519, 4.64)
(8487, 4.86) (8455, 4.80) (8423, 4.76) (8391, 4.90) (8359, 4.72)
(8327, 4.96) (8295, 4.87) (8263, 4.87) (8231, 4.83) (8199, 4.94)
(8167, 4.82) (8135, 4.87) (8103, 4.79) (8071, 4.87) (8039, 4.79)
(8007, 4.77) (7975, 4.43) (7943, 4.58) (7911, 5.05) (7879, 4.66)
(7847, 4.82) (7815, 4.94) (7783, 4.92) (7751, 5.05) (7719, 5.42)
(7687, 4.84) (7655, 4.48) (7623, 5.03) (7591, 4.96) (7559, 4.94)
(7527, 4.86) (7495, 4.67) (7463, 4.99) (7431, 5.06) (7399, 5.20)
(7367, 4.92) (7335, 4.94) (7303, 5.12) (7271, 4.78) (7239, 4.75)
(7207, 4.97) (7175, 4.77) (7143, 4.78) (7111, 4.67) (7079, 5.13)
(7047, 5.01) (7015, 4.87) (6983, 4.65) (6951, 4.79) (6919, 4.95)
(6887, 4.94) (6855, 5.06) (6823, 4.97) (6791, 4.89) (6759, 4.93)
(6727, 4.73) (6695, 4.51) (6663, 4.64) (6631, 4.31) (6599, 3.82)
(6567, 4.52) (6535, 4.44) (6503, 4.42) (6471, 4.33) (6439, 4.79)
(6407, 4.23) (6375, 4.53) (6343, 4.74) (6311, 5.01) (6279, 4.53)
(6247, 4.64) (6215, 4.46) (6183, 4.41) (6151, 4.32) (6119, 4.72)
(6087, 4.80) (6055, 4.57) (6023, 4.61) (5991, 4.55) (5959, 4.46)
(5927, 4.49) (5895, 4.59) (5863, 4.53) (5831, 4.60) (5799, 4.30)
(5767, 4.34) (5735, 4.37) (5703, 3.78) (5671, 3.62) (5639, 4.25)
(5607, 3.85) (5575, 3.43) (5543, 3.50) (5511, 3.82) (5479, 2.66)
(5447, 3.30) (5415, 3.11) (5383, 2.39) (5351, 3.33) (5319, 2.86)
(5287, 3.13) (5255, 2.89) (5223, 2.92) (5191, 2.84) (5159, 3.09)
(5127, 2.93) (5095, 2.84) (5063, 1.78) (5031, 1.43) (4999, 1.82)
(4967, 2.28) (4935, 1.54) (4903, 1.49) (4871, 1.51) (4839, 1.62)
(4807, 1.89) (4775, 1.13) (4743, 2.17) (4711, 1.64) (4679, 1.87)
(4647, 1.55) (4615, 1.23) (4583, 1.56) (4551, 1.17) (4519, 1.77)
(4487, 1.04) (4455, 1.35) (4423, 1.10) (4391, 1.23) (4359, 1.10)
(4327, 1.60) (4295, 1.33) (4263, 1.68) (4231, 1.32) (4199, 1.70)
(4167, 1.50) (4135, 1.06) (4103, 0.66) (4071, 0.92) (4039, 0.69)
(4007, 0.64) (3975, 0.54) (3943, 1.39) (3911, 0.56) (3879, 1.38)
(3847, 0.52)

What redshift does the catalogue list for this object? 0.27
